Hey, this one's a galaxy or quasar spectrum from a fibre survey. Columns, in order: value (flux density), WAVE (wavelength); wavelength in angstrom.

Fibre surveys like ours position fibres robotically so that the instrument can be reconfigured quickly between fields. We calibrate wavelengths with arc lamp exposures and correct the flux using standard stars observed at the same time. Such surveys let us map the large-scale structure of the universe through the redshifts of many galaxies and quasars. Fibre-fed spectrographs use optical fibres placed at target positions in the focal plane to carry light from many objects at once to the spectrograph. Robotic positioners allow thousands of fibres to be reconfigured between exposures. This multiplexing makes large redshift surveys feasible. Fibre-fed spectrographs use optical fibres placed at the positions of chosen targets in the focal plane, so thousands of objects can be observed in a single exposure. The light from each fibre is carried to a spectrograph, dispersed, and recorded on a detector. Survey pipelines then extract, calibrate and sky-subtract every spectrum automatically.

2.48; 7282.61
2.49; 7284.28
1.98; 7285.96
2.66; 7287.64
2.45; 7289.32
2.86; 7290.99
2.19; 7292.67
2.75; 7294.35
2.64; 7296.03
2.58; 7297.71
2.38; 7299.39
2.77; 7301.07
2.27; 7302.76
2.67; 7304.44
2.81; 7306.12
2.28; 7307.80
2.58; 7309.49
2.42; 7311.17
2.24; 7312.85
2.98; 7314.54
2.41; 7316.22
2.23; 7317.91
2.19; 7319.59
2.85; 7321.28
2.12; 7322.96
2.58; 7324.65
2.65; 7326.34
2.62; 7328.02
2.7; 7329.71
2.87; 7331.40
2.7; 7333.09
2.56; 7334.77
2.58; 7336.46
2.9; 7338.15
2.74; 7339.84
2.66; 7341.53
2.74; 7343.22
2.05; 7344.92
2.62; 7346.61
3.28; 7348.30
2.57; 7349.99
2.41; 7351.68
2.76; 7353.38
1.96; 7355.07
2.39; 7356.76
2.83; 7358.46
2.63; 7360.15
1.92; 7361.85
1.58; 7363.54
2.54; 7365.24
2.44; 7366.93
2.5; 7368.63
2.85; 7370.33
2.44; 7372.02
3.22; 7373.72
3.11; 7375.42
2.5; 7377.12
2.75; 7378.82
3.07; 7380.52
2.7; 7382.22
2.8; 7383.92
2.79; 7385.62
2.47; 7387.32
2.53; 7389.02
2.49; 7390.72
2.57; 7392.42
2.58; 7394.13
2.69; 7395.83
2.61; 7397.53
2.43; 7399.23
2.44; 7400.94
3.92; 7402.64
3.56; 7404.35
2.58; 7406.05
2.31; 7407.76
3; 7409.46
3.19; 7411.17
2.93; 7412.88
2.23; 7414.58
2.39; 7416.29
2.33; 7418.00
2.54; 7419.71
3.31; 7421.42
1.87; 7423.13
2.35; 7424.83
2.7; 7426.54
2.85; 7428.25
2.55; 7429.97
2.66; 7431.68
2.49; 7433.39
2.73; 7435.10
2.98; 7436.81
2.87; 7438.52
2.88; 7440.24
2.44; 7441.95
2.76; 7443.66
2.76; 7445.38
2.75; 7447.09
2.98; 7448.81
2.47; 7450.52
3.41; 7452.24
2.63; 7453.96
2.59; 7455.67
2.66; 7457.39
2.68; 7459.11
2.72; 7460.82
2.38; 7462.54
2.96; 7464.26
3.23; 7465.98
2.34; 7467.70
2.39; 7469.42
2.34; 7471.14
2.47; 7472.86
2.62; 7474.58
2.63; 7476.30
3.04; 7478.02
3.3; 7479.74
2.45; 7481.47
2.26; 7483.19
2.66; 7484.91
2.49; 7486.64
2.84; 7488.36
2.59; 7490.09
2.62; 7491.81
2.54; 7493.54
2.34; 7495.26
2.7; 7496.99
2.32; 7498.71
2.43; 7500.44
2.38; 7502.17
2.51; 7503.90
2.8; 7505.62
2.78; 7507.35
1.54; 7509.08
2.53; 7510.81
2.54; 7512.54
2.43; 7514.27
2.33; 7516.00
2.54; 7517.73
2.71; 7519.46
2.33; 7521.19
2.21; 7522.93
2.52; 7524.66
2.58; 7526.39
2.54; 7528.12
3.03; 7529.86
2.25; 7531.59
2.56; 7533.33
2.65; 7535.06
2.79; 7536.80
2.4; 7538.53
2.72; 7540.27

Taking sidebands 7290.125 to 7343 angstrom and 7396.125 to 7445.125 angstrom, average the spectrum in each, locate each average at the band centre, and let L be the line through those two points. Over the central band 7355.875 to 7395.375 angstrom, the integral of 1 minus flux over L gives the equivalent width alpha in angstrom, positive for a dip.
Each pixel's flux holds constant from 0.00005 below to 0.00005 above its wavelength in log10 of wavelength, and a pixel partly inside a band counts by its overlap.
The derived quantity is 0.8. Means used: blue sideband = 2.58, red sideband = 2.71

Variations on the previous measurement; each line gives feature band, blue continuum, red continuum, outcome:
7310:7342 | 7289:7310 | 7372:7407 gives 0.6 angstrom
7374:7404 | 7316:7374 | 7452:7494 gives -2.0 angstrom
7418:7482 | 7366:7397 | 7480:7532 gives -2.6 angstrom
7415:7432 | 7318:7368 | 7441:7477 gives 0.6 angstrom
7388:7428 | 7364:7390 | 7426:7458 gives 0.6 angstrom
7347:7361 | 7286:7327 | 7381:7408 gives 0.1 angstrom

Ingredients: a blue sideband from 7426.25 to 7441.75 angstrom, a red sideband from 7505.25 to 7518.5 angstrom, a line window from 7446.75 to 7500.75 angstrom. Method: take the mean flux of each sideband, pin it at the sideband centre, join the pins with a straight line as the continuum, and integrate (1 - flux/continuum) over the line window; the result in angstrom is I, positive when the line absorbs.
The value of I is -1.6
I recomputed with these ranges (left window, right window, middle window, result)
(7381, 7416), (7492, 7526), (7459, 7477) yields -0.4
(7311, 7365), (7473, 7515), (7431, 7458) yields -2.2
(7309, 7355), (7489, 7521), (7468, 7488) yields -0.9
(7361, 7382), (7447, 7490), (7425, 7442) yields -0.4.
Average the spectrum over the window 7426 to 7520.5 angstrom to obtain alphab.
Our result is 2.63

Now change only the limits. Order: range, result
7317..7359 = 2.58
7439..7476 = 2.69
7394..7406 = 2.89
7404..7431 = 2.65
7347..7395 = 2.6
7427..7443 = 2.72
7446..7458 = 2.79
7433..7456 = 2.78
